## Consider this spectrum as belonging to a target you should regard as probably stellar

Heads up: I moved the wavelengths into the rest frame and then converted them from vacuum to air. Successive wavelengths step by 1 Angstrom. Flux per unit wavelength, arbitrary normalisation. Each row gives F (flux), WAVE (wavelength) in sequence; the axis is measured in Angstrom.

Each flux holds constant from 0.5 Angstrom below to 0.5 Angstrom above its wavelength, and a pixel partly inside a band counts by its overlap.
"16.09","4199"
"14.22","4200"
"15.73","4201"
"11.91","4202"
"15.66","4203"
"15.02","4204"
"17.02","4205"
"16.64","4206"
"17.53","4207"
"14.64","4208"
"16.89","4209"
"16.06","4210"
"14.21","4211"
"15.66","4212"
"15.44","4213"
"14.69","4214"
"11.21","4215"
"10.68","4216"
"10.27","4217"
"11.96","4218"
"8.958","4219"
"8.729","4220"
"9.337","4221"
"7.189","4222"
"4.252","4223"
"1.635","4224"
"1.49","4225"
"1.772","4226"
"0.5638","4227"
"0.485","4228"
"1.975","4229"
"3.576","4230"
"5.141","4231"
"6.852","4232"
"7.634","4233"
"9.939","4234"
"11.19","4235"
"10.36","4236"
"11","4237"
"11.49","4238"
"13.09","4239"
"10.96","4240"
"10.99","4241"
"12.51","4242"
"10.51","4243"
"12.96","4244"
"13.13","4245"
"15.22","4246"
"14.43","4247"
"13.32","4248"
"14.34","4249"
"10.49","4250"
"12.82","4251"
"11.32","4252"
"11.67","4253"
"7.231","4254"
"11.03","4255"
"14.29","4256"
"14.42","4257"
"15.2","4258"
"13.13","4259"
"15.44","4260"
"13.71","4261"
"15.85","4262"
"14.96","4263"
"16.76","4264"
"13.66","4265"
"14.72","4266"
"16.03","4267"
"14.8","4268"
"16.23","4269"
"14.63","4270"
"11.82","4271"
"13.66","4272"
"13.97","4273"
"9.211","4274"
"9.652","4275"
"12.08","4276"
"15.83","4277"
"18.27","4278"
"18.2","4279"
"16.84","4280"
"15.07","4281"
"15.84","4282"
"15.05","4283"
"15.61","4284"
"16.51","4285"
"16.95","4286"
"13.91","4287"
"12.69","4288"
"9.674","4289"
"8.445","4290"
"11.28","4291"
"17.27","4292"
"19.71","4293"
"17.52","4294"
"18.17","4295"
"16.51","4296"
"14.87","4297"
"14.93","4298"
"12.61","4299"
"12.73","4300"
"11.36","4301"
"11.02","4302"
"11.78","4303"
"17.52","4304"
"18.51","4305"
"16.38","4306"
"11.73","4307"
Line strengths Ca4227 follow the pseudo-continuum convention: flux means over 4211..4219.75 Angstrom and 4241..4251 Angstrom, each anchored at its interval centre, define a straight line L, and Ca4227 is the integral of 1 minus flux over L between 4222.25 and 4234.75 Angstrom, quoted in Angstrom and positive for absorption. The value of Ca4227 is 8.5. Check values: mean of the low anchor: 12.4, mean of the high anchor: 12.9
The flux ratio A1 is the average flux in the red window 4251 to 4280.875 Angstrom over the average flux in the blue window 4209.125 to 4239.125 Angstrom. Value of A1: 1.6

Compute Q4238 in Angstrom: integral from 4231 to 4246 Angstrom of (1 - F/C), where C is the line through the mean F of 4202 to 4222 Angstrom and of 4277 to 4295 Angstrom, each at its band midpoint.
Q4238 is 3.5 Angstrom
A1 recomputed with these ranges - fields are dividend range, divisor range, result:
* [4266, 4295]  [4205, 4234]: 1.57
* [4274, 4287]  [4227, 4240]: 2.00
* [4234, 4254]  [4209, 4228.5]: 1.35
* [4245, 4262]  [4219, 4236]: 2.43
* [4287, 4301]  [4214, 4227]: 1.94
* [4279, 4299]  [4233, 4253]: 1.26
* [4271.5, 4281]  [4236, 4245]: 1.22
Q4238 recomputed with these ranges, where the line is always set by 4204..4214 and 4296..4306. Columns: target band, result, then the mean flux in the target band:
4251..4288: 1.3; 14.2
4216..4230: 9.2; 5.41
